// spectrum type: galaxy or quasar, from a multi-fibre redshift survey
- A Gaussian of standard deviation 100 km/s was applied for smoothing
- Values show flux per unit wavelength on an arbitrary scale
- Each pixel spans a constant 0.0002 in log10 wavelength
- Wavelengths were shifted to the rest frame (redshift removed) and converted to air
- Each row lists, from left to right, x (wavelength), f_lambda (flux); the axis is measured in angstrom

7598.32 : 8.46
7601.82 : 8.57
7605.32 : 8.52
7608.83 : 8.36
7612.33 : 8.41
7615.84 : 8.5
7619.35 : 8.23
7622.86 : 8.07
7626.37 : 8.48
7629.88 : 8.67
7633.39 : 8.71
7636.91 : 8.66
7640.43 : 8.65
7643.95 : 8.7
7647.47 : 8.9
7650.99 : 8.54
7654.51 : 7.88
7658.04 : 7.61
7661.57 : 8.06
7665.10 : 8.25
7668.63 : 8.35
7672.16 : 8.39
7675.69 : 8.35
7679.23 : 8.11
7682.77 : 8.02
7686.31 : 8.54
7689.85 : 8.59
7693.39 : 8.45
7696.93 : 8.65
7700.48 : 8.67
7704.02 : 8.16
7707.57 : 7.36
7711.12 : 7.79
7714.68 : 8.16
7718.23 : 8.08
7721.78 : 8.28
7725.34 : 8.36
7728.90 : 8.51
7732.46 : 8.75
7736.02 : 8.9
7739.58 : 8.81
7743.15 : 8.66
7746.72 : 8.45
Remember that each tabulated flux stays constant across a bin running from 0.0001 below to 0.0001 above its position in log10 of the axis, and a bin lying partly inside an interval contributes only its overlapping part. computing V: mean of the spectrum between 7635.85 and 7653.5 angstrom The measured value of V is 8.66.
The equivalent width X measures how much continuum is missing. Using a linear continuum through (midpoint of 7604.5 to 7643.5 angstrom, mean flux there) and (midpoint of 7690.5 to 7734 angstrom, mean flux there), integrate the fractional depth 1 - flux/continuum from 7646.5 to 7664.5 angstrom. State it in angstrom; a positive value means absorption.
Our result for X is 0.5 angstrom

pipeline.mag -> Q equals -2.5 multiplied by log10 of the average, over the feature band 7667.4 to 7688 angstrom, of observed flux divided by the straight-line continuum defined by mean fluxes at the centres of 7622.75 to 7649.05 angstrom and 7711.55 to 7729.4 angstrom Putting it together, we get 0.02 mag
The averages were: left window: 8.64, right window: 8.22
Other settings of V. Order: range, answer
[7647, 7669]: 8.18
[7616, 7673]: 8.39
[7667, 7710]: 8.3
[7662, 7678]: 8.31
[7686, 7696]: 8.54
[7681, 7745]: 8.37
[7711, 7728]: 8.19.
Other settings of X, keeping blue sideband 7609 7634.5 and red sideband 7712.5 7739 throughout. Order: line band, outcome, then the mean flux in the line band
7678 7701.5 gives 0.0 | 8.43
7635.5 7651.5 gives -0.5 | 8.7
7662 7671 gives 0.2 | 8.27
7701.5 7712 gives 0.8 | 7.84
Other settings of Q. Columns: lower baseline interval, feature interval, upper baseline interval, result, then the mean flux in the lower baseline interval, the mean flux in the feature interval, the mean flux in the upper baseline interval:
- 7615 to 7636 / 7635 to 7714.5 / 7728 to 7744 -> 0.04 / 8.45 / 8.3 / 8.74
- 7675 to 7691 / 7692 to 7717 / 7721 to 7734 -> 0.03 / 8.31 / 8.17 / 8.48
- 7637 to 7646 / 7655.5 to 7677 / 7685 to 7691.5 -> 0.06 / 8.68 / 8.15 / 8.57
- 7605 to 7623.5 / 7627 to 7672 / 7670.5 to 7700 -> -0.01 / 8.35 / 8.42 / 8.4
